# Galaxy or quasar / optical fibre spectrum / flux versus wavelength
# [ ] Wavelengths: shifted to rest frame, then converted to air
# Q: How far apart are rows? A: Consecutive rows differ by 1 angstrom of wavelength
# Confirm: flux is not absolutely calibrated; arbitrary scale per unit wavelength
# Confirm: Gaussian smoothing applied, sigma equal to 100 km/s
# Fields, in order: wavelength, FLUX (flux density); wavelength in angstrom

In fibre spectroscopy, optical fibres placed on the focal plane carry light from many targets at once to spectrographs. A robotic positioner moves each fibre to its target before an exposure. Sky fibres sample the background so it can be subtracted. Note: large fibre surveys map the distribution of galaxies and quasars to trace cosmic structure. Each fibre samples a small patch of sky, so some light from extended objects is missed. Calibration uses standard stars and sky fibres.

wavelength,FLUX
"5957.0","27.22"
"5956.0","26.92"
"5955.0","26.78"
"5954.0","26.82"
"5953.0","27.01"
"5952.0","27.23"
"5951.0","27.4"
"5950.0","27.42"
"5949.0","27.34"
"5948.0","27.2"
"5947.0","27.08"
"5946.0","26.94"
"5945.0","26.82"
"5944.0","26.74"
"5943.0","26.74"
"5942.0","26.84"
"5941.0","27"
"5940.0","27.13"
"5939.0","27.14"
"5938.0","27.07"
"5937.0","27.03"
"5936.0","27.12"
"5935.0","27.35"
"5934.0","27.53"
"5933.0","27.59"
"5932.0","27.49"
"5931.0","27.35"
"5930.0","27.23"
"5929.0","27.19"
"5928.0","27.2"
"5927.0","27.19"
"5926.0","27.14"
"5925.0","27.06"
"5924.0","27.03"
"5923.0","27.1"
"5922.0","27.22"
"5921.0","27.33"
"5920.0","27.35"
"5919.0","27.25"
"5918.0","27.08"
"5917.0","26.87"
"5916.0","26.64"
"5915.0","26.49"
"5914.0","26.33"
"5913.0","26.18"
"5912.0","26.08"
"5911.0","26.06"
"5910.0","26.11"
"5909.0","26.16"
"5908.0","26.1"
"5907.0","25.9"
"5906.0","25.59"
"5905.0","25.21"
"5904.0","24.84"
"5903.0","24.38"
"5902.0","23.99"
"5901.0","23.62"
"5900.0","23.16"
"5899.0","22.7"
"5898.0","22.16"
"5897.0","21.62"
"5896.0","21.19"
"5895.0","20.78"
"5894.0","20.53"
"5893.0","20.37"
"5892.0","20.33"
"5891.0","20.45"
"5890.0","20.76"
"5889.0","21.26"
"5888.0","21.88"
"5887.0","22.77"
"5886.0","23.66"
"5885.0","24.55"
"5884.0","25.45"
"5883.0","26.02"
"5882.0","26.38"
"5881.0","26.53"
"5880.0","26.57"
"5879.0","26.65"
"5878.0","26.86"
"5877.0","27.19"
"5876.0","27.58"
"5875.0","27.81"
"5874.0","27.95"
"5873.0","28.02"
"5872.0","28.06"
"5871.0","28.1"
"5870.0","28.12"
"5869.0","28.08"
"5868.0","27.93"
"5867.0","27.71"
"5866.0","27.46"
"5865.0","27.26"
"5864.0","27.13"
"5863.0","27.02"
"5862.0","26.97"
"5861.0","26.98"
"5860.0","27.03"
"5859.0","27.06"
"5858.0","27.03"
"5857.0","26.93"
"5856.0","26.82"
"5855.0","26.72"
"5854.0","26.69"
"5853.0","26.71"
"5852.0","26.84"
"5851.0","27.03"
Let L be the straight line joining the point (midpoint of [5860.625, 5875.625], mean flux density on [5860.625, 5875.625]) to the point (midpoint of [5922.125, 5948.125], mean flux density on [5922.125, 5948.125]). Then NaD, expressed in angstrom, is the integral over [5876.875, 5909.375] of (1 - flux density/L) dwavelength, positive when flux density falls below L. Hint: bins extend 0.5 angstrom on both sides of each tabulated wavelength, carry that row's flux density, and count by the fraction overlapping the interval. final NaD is 4.37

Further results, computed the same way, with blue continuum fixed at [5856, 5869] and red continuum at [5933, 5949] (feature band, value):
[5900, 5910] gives 0.8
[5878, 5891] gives 1.4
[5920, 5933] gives -0.1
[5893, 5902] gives 1.7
